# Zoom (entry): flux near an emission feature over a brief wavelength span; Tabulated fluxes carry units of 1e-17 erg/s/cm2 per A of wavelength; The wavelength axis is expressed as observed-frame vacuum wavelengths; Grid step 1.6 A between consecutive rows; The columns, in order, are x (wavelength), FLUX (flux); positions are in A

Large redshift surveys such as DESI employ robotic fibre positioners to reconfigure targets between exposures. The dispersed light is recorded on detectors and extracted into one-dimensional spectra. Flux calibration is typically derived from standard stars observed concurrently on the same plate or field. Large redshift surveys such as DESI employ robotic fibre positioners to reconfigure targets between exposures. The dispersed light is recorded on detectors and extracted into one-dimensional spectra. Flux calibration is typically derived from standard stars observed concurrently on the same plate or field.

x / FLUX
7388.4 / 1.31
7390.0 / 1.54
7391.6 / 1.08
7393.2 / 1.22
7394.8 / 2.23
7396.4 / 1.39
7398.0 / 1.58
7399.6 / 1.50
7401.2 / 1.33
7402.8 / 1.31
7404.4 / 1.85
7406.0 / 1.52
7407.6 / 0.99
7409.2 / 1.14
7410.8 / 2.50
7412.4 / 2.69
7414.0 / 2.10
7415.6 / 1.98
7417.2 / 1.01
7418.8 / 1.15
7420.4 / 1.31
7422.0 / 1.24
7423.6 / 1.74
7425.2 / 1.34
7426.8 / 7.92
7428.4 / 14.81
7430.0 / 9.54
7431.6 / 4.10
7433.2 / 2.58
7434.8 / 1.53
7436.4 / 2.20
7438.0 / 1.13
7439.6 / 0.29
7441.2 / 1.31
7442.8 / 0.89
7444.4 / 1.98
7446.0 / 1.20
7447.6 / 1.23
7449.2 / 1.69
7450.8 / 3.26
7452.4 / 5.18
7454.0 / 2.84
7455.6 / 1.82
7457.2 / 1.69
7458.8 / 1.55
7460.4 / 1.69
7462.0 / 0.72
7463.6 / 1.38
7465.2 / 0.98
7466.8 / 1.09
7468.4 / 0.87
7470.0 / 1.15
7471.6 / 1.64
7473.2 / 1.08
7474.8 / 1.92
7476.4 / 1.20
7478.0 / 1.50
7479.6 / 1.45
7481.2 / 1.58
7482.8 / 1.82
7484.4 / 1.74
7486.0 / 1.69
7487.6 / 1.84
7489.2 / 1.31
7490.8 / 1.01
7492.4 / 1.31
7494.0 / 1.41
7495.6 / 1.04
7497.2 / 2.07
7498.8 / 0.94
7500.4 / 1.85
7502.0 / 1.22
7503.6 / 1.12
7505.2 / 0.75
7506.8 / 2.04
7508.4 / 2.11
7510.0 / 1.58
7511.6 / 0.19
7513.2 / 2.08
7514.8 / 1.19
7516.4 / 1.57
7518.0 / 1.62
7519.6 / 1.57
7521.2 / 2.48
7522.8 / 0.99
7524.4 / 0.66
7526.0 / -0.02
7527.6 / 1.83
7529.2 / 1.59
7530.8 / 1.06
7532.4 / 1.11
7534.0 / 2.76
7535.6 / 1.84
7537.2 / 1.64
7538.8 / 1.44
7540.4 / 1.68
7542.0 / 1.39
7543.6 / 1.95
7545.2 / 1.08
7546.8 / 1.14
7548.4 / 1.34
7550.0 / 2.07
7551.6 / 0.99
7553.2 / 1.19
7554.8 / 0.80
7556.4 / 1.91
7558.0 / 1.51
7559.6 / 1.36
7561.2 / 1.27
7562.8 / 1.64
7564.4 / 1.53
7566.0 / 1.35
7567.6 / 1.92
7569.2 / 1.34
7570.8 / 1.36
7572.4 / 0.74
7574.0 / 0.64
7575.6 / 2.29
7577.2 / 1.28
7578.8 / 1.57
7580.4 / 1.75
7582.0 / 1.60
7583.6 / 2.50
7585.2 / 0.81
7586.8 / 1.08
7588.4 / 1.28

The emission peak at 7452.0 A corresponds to [N II]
